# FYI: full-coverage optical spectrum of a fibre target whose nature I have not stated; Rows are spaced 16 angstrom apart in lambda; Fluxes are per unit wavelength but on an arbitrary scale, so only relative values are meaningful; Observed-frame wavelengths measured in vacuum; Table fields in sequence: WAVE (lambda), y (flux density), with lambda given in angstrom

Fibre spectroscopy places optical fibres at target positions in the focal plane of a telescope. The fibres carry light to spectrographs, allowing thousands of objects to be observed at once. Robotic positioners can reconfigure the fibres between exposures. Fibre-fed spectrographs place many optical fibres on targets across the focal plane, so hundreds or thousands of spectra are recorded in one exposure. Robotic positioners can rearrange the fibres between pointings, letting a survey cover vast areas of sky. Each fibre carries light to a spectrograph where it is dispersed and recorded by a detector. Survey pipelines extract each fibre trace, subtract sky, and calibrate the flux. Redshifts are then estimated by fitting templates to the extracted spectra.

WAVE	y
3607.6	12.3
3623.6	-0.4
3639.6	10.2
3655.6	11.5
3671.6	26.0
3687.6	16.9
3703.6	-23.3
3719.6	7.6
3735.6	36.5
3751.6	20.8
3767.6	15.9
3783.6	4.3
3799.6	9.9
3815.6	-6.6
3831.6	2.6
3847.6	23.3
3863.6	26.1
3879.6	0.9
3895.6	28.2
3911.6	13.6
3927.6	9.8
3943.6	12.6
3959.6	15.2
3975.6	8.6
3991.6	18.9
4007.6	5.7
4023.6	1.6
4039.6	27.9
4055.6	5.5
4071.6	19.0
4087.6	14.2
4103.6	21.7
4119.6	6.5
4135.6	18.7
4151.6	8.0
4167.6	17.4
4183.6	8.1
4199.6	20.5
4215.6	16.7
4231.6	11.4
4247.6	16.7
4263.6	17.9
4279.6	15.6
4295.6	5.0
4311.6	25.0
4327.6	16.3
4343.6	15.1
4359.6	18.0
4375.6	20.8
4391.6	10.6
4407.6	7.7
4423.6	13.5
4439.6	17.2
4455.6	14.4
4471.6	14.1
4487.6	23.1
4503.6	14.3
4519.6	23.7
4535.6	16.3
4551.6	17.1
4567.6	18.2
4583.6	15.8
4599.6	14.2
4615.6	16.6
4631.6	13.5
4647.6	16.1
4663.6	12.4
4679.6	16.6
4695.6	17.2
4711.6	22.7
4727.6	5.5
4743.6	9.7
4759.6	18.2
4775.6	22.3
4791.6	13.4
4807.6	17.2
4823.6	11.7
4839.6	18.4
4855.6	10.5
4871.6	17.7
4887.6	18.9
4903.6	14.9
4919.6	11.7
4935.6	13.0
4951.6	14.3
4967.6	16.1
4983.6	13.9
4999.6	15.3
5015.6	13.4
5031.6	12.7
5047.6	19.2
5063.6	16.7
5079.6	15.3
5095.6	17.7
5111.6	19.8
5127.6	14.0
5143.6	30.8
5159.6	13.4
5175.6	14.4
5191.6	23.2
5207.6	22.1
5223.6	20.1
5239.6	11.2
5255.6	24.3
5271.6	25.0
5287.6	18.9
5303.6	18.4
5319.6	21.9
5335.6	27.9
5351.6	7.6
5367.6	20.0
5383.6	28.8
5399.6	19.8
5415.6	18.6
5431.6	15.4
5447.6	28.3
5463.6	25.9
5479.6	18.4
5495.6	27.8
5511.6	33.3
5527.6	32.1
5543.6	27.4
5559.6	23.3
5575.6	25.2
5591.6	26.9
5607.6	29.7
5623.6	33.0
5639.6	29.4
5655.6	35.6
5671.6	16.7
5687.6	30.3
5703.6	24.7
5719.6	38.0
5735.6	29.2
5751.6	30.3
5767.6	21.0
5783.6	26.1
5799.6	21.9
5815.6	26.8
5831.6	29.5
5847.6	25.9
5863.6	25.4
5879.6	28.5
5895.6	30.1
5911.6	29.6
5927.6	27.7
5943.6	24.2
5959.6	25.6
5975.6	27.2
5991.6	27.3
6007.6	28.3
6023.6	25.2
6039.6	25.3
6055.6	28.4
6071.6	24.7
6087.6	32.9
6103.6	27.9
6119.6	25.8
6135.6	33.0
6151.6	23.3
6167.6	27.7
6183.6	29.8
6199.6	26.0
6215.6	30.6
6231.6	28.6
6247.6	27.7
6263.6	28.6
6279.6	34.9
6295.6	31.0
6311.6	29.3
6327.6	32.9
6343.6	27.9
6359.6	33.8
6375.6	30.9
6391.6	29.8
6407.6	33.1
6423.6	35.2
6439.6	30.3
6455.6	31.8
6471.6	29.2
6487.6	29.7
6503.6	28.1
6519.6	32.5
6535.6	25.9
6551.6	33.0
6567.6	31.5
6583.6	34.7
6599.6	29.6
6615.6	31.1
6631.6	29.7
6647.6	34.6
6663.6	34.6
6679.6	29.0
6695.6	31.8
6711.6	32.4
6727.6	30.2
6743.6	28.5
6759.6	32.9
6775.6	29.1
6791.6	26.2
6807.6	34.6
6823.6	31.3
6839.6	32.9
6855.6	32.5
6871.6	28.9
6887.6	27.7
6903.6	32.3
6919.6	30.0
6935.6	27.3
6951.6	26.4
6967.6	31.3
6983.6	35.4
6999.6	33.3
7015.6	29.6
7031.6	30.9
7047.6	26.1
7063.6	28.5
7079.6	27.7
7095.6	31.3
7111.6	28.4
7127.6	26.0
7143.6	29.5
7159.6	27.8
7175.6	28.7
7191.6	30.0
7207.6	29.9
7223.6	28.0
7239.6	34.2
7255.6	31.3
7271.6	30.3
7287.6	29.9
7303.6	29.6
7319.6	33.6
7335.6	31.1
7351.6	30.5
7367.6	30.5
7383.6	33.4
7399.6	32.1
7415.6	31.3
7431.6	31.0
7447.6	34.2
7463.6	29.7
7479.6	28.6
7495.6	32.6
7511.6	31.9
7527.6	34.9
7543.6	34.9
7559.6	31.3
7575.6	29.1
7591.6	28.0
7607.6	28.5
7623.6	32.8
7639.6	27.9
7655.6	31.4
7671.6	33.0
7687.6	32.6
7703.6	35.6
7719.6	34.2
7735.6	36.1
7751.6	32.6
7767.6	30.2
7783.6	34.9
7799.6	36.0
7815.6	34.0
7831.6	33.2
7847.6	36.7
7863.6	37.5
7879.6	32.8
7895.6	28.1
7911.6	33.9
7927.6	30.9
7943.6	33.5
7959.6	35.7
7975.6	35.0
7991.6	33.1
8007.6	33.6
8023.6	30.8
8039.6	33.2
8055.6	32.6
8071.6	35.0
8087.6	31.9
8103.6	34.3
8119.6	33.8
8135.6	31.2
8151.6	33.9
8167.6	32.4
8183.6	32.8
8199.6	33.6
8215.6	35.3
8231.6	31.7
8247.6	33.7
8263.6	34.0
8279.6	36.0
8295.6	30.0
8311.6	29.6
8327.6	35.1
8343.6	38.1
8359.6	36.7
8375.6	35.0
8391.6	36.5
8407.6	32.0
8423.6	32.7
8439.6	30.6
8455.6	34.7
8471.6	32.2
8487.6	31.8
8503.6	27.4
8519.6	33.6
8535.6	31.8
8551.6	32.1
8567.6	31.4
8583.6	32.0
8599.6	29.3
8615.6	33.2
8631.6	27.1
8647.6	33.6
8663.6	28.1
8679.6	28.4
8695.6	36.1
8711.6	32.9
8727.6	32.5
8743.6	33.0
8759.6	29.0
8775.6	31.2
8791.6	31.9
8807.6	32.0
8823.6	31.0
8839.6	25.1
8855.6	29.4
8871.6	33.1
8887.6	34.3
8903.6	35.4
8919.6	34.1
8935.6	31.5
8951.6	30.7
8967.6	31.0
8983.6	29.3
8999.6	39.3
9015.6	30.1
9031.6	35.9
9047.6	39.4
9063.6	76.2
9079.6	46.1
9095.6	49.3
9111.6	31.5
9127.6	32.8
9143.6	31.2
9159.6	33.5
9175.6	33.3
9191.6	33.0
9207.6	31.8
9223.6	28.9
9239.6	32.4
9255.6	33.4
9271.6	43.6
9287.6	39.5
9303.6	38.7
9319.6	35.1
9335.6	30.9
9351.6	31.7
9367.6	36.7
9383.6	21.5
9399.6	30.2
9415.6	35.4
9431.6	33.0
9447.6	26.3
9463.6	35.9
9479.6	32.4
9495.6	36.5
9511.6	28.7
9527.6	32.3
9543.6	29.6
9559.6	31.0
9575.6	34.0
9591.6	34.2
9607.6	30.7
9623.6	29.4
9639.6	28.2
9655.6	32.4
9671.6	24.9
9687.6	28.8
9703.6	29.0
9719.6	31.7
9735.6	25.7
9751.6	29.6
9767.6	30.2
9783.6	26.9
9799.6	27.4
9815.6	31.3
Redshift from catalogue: 0.380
